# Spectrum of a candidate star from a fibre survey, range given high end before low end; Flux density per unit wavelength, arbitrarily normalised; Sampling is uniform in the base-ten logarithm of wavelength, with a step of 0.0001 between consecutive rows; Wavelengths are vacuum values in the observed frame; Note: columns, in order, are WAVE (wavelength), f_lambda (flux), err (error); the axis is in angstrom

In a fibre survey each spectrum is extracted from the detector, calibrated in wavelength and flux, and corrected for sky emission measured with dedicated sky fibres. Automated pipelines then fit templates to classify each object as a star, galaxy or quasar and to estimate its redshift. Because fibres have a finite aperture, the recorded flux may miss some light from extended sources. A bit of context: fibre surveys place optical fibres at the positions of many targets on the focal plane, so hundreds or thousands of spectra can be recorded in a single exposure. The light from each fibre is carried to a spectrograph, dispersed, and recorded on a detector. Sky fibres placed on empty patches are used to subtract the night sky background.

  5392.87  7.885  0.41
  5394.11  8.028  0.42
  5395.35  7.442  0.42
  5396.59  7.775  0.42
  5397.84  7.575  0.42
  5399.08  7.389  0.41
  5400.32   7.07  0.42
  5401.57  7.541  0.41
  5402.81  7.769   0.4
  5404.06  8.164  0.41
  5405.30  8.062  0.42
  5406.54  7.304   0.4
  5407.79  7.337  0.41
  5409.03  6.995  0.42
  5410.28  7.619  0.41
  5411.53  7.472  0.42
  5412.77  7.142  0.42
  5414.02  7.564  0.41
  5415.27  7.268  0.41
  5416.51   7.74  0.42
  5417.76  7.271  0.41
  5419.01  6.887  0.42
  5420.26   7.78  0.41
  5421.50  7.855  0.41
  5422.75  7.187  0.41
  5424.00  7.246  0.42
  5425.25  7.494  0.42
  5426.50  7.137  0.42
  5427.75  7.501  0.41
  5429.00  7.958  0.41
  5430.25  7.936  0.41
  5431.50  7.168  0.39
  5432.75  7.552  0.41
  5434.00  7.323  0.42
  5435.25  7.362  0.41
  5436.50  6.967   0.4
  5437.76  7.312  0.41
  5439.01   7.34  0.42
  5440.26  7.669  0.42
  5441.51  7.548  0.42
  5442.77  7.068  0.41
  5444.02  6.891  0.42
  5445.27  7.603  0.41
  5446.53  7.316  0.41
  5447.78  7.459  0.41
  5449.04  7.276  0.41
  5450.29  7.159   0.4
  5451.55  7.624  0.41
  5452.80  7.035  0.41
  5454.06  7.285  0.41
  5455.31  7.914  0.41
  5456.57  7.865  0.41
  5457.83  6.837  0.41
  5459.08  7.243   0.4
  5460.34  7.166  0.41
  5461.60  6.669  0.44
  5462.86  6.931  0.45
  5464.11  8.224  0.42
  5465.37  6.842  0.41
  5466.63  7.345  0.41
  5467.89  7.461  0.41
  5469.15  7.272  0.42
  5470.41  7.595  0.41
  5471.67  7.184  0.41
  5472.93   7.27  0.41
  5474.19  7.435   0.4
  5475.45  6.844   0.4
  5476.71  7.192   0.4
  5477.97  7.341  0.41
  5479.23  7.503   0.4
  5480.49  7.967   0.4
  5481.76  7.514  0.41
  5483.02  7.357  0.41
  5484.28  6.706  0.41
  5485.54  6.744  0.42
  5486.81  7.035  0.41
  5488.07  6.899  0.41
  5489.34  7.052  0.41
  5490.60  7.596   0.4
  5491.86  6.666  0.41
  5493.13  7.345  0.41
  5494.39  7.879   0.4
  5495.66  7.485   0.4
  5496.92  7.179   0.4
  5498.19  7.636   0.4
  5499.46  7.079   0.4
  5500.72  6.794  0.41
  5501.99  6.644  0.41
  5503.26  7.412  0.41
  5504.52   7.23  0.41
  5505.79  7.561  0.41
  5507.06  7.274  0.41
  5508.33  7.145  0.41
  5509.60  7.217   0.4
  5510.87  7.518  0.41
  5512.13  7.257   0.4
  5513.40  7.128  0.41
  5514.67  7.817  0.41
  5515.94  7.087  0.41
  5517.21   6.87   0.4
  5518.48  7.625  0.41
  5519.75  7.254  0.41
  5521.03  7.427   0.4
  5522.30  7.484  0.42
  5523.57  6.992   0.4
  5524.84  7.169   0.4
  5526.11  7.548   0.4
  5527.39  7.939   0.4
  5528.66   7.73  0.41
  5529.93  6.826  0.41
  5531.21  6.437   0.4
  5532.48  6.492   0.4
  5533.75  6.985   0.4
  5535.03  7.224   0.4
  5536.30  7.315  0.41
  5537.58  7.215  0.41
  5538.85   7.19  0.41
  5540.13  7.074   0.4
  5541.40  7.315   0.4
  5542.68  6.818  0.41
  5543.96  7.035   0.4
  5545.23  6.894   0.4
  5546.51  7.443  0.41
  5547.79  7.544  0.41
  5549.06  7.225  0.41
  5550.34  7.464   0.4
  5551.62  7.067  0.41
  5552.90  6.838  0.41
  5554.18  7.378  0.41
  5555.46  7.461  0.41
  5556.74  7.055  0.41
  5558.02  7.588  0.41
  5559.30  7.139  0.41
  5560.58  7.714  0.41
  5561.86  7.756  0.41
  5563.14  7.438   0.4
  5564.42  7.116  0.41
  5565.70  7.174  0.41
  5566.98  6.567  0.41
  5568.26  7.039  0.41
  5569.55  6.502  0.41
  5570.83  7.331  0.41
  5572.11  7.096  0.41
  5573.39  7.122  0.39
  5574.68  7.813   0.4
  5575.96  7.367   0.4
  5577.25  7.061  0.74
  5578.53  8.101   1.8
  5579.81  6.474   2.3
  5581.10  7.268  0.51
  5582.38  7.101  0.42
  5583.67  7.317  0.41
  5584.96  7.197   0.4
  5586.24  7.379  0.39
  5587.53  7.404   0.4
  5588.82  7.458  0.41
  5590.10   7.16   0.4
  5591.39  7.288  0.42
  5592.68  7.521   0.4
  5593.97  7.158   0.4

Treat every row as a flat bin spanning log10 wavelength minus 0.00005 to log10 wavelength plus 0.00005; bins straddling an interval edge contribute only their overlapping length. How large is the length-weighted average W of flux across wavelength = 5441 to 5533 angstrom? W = 7.27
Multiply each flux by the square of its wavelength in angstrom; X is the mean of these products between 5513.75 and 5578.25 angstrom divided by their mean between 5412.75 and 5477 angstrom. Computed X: 1.02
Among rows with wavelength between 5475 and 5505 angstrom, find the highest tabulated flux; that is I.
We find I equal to 7.967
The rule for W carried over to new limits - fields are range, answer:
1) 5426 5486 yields 7.33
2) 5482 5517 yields 7.21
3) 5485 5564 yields 7.24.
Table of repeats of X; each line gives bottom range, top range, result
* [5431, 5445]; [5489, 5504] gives 1.01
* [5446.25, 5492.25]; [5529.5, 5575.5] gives 1.02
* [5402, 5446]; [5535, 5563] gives 1.02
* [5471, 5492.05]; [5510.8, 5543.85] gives 1.02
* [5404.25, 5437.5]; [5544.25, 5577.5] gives 1.02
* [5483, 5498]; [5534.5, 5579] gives 1.03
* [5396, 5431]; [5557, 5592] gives 1.03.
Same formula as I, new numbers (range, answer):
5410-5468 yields 8.224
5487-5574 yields 7.939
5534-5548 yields 7.544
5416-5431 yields 7.958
